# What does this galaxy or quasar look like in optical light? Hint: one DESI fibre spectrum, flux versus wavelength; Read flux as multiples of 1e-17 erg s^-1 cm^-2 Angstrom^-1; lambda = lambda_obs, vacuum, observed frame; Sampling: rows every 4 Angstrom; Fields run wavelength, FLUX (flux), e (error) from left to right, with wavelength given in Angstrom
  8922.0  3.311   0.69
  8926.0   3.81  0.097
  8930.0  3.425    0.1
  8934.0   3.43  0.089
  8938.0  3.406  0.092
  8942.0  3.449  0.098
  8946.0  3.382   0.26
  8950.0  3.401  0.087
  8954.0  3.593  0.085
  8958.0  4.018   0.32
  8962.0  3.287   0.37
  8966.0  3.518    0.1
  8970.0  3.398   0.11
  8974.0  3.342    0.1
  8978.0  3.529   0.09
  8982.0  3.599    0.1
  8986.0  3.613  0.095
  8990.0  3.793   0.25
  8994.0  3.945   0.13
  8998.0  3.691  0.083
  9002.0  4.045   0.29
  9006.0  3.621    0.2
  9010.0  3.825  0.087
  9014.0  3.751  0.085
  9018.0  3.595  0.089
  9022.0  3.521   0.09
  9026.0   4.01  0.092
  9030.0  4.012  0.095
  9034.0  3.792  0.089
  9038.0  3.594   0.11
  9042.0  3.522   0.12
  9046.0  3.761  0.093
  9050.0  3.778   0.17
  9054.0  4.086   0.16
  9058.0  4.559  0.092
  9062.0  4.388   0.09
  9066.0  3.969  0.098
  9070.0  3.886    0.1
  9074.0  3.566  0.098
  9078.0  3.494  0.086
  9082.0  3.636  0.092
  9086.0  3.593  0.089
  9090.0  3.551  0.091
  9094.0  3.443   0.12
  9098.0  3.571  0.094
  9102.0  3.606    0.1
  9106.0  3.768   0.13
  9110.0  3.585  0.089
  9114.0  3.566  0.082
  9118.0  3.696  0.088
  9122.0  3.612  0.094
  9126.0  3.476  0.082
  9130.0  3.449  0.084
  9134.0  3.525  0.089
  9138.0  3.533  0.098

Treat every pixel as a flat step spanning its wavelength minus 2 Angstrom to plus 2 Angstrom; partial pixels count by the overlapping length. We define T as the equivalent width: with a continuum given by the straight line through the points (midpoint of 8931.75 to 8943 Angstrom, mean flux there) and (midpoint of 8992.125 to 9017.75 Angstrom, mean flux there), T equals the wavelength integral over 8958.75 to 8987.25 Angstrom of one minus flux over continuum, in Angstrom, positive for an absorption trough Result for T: 1.0 Angstrom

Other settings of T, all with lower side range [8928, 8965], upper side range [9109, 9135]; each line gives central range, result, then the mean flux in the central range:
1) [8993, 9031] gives -3.00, 3.79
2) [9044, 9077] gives -4.20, 3.98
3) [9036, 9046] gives -0.20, 3.6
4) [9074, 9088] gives -0.12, 3.57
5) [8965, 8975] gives 0.23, 3.42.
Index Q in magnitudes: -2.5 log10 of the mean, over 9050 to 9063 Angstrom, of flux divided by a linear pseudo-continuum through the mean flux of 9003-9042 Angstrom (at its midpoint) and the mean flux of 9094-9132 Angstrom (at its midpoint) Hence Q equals -0.156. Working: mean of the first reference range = 3.74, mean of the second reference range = 3.58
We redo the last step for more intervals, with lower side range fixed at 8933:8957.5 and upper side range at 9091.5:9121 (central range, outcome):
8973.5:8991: -0.023 mag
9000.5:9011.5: -0.087 mag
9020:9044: -0.058 mag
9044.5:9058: -0.121 mag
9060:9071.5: -0.147 mag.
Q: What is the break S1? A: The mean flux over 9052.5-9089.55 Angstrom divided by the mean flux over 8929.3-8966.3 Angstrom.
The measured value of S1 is 1.11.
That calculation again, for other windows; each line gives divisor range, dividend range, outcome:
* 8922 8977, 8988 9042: 1.08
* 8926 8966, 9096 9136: 1.02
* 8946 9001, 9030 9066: 1.10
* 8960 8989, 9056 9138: 1.06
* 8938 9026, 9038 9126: 1.03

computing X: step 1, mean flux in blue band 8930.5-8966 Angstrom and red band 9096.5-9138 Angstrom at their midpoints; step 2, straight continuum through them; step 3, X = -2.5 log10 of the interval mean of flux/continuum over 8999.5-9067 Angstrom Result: -0.097 mag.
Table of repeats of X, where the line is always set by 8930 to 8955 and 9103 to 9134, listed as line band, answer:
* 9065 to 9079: -0.05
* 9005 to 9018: -0.07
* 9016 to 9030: -0.07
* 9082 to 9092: -0.01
